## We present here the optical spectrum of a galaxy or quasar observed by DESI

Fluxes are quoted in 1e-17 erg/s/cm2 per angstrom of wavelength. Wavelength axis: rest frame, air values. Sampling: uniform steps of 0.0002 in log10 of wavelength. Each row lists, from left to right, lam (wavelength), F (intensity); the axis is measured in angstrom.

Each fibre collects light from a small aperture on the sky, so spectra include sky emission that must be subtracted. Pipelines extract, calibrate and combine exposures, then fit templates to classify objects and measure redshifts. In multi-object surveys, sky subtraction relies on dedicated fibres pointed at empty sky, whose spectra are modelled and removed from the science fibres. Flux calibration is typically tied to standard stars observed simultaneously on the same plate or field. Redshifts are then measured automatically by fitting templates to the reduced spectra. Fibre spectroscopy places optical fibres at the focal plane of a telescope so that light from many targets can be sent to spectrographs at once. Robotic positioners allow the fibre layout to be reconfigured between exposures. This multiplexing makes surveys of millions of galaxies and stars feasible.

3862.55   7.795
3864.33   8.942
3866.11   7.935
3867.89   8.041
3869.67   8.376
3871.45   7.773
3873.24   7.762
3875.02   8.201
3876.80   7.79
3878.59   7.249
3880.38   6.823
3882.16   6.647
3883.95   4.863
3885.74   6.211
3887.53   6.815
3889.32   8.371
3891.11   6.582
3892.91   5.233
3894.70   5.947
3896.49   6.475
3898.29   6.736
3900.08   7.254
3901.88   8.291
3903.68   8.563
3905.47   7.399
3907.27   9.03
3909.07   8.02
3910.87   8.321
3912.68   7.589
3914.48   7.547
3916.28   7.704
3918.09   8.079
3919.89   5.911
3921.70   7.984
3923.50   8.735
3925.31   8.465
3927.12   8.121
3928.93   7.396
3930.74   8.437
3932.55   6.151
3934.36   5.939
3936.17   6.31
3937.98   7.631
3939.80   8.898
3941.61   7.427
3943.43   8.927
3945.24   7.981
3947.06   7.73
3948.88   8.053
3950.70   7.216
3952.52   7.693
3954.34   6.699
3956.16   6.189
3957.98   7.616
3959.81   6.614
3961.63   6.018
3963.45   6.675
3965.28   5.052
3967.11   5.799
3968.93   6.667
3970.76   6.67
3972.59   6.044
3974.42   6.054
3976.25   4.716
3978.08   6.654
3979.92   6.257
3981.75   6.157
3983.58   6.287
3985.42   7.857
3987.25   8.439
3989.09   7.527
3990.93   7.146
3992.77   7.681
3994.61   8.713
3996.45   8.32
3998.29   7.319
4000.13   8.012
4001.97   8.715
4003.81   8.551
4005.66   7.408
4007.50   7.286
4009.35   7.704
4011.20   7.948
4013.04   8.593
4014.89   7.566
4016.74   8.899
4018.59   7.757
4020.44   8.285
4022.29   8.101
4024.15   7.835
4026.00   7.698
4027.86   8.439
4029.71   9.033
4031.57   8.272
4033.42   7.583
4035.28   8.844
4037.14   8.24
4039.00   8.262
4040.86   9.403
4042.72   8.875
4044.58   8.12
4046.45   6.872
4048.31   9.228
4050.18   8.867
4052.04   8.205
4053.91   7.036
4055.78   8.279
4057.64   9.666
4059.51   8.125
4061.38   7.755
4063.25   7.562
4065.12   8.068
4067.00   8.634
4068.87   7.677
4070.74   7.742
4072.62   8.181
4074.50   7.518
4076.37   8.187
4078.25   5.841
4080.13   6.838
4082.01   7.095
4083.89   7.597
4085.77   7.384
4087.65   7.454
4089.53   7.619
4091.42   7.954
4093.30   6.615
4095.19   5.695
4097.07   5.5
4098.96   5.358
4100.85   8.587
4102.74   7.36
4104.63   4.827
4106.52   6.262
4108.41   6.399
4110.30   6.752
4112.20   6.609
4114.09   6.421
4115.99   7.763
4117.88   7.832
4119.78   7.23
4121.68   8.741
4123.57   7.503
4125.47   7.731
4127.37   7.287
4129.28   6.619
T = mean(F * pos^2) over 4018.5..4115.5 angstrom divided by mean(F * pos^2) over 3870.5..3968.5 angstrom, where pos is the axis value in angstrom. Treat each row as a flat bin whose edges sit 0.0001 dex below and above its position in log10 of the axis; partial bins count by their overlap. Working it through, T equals 1.13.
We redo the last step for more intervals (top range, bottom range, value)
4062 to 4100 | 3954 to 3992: 1.17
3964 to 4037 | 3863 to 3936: 1.06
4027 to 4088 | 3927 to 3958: 1.14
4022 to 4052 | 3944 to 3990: 1.28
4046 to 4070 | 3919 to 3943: 1.16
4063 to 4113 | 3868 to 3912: 1.07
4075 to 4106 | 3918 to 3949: 0.97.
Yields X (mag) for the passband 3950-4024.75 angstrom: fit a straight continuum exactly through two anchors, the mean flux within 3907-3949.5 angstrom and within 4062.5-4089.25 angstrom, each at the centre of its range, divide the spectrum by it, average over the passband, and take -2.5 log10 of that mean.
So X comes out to 0.062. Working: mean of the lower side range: 7.74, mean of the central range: 7.24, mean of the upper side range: 7.56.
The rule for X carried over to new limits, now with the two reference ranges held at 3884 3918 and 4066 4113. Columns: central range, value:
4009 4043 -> -0.164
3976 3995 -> 0.015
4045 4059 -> -0.172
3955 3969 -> 0.143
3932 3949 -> -0.040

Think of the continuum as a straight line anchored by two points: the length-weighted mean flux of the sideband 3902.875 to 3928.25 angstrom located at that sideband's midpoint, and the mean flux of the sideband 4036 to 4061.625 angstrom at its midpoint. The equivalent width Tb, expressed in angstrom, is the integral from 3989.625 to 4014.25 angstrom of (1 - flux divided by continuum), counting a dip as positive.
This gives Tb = 0.8 angstrom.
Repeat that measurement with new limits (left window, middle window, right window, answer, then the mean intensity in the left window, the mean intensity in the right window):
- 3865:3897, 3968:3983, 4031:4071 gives 3.1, 7.08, 8.25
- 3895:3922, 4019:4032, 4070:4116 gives -1.9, 7.61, 6.92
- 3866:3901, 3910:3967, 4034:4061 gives 0.9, 7.03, 8.4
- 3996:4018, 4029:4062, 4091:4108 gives -4.6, 8.02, 6.41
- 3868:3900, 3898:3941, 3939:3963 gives -2.9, 6.97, 7.45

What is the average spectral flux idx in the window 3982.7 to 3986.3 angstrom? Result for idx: 7.06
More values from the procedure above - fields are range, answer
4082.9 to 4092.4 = 7.6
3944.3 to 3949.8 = 7.93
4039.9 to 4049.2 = 8.5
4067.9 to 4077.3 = 7.87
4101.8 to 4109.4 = 6.22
